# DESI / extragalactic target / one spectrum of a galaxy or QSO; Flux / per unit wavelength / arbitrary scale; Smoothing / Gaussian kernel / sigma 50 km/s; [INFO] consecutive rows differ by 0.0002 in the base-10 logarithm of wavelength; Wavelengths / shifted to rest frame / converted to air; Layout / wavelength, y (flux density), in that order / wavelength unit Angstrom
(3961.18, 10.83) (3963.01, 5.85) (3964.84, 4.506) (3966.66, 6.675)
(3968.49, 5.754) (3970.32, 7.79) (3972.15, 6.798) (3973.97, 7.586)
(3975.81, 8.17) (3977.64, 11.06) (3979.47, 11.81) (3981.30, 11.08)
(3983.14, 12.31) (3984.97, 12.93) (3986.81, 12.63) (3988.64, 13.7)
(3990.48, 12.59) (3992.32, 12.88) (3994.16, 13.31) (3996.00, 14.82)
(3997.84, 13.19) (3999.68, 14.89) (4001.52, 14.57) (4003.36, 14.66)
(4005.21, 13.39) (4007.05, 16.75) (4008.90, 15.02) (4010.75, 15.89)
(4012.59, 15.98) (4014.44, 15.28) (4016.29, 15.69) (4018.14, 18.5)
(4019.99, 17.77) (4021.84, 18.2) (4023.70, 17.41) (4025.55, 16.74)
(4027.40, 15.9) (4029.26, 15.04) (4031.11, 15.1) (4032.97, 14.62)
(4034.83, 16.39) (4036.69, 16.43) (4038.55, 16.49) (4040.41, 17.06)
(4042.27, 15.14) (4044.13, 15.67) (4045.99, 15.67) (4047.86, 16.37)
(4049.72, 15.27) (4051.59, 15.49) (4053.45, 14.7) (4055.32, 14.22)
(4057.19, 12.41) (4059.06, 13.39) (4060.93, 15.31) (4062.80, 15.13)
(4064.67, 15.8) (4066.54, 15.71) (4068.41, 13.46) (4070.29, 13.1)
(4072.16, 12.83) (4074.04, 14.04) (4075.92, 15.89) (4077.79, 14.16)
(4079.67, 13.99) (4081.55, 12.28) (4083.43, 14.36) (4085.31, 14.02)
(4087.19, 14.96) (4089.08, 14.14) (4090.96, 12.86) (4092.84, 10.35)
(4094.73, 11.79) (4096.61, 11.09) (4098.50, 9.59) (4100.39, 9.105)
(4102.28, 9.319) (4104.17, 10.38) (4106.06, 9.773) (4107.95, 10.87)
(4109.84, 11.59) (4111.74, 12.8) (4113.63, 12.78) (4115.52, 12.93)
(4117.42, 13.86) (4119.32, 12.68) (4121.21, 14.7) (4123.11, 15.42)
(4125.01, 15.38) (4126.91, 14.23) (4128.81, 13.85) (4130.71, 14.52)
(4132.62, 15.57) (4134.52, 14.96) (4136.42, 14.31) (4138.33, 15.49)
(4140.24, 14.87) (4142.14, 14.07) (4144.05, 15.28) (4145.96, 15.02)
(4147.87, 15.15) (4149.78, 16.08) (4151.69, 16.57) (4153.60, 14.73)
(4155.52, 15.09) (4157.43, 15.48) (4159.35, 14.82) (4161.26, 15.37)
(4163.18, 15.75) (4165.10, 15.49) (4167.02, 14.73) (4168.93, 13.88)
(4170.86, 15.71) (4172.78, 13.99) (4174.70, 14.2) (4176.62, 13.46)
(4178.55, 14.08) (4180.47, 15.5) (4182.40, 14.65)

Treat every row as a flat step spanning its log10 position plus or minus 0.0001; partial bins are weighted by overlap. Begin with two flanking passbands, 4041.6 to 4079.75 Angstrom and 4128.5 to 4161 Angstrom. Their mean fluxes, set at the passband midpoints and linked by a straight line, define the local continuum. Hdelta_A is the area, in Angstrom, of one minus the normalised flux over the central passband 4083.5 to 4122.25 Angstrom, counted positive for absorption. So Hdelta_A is 7.4 Angstrom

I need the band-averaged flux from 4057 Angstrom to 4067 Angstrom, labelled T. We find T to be 14.7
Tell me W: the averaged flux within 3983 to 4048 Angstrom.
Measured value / 15.3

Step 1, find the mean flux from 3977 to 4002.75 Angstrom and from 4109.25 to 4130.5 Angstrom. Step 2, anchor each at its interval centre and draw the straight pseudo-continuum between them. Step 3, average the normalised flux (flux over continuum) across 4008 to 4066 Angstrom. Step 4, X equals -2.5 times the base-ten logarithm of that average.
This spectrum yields -0.185 mag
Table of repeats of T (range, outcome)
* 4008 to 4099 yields 14.8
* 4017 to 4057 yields 16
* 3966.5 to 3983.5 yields 8.89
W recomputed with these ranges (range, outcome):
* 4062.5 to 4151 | 13.5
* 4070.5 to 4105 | 12.5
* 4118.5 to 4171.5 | 15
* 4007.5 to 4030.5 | 16.4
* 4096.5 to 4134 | 12.6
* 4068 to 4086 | 13.8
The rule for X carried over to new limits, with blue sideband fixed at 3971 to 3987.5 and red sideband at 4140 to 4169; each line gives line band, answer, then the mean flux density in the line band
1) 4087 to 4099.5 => 0.14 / 11.9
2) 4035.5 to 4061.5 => -0.24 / 15.3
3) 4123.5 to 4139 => -0.02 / 14.8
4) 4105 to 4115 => 0.20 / 11.6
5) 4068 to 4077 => -0.07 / 13.9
